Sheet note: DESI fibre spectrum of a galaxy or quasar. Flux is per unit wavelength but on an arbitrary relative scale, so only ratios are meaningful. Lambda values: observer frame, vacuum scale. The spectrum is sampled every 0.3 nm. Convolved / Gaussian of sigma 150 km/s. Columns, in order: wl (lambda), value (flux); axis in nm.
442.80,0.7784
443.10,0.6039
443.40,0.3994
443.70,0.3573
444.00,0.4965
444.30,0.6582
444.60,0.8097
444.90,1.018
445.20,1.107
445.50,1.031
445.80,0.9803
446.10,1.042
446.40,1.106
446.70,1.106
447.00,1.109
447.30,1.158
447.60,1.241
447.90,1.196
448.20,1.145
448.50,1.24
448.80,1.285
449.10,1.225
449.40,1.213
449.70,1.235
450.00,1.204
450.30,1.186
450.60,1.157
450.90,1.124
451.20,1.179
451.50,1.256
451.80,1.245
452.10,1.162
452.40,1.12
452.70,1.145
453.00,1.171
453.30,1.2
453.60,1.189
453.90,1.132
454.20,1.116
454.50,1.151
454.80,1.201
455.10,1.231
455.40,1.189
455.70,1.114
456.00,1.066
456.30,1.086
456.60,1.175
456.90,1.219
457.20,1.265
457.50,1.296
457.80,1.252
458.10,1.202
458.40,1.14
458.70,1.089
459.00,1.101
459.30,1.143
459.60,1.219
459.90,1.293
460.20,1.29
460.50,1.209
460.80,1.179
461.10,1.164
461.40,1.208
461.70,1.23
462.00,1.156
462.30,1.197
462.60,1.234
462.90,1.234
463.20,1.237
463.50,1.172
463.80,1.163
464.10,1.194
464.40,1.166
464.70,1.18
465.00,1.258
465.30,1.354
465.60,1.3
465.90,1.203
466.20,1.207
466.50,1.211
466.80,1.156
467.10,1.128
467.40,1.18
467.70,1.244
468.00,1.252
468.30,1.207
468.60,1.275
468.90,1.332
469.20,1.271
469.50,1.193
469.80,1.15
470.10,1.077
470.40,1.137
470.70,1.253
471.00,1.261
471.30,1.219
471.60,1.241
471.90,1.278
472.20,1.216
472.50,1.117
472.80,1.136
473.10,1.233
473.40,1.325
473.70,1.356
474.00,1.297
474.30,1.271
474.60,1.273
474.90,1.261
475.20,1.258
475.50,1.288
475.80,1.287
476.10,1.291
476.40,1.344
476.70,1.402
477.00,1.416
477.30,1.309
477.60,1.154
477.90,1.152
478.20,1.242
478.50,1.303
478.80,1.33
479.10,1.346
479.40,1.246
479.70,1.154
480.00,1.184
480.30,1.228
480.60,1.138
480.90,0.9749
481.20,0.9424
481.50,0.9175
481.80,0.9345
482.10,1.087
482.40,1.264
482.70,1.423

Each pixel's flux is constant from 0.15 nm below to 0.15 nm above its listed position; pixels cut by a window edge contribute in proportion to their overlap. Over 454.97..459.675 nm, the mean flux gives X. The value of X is 1.17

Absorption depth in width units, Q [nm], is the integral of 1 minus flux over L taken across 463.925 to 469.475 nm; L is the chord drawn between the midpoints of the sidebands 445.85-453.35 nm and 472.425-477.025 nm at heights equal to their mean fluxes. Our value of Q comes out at 0.10 nm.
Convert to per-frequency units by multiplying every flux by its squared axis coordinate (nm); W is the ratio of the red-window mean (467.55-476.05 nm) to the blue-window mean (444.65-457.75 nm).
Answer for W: 1.17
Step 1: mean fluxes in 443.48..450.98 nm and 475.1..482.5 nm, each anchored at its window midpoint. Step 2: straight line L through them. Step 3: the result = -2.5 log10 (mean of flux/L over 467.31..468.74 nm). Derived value -0.07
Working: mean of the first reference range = 1.05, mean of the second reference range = 1.21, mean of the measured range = 1.23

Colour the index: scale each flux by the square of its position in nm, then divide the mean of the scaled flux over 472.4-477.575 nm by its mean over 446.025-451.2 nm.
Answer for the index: 1.2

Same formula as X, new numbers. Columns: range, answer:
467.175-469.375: 1.25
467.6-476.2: 1.24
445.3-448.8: 1.13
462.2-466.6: 1.22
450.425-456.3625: 1.16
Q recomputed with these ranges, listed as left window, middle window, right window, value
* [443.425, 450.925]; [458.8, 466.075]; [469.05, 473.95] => -0.36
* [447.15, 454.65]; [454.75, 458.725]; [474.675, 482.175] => 0.03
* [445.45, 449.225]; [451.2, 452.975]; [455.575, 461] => -0.03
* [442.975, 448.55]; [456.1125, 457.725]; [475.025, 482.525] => -0.28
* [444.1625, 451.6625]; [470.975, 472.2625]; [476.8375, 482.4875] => -0.09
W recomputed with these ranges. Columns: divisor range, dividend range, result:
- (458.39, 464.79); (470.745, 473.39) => 1.07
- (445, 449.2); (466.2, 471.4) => 1.17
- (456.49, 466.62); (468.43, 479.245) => 1.10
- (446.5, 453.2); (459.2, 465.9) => 1.09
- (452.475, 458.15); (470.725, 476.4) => 1.16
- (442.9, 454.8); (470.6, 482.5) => 1.29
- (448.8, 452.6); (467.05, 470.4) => 1.09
